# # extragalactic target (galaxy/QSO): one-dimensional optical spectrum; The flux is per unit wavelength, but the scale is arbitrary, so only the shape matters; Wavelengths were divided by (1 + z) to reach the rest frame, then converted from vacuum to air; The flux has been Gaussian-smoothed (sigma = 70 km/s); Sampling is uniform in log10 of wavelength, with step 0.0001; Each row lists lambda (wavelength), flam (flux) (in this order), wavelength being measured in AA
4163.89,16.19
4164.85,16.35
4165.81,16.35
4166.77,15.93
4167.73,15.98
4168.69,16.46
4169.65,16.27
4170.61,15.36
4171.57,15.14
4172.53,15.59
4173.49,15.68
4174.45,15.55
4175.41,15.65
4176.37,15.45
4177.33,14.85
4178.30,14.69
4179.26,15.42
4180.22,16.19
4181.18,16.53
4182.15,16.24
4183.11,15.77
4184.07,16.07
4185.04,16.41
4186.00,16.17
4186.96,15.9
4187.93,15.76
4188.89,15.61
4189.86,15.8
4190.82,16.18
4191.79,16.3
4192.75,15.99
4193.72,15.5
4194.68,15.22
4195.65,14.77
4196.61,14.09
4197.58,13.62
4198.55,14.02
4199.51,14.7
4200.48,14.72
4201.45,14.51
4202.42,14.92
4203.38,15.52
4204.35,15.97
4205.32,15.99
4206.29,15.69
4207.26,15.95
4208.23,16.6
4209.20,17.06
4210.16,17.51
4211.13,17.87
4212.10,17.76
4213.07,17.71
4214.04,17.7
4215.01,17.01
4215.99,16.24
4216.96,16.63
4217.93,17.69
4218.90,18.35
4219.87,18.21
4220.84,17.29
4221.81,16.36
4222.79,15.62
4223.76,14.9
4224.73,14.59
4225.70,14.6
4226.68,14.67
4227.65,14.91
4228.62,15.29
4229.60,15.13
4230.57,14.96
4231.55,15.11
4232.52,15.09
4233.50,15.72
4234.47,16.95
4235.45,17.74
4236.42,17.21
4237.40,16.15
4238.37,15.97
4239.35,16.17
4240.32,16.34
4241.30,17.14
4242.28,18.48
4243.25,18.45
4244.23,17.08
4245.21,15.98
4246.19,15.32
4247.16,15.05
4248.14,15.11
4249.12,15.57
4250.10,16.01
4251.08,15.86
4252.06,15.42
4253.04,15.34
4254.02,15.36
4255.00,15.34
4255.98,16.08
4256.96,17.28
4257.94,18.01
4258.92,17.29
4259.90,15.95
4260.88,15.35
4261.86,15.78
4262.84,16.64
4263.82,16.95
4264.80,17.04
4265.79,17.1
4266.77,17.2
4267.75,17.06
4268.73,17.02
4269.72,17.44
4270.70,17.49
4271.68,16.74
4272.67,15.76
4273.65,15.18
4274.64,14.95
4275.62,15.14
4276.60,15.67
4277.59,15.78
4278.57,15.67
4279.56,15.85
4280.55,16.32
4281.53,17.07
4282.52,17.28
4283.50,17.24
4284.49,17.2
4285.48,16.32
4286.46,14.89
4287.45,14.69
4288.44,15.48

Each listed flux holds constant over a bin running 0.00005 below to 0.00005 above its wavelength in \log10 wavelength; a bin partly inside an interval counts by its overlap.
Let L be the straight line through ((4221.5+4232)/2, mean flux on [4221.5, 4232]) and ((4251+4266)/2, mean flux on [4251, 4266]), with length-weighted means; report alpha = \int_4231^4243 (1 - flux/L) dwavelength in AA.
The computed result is -0.83 AA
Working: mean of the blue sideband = 15.1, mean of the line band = 16.5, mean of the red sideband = 16.3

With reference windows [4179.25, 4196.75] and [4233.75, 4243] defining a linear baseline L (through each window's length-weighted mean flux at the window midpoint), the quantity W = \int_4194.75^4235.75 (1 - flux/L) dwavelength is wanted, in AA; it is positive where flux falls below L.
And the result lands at 1.24 AA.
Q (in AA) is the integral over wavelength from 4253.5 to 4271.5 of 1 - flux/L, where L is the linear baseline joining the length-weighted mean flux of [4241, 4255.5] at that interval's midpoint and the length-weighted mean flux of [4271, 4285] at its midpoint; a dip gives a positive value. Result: -0.6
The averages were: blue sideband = 16.1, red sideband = 16.1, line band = 16.7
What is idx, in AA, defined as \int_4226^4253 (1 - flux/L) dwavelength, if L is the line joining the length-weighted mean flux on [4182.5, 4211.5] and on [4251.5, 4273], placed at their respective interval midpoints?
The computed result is 0.37 AA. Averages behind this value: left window 15.7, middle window 16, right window 16.5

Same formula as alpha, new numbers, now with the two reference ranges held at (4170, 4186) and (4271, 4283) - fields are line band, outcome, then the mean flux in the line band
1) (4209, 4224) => -1.3 AA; 17.2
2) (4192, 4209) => 0.6 AA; 15.2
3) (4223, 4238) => 0.3 AA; 15.5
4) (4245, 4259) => 0.0 AA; 15.9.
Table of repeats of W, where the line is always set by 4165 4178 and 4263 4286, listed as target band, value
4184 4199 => 0.4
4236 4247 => -0.3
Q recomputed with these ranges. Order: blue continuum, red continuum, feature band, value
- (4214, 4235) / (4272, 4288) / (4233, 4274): -1.3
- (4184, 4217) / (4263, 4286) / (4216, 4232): 0.2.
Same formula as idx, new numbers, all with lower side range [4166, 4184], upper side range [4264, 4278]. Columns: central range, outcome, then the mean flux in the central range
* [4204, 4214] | -0.6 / 16.9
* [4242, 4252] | 0.0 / 16.2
